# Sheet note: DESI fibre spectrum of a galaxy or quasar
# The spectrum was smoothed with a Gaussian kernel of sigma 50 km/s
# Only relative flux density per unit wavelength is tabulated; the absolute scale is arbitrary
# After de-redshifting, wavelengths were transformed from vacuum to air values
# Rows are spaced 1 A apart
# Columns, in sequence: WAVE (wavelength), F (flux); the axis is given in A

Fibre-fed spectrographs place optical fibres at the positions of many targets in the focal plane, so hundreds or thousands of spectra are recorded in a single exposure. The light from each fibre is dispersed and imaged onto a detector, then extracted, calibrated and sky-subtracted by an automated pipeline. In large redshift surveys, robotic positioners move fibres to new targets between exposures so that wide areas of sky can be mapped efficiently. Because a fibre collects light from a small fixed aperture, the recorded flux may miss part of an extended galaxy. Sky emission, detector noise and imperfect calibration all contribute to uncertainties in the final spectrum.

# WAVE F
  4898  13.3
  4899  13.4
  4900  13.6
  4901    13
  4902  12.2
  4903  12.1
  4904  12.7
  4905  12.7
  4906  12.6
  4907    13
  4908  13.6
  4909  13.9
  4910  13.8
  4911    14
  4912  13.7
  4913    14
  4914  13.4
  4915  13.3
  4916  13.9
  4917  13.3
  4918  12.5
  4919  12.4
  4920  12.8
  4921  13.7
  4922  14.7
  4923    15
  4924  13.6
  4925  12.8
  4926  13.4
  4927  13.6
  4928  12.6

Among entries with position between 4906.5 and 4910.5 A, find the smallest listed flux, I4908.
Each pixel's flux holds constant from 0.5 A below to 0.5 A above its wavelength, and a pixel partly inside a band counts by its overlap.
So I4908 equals 13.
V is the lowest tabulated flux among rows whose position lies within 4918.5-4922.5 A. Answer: 12.4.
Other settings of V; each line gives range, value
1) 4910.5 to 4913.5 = 13.7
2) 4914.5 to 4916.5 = 13.3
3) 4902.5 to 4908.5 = 12.1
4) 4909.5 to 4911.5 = 13.8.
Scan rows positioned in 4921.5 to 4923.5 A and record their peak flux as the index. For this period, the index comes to 15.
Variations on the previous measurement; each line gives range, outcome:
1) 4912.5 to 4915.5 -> 14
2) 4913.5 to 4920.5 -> 13.9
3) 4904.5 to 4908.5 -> 13.6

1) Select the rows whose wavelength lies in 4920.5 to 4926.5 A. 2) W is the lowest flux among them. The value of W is 12.8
